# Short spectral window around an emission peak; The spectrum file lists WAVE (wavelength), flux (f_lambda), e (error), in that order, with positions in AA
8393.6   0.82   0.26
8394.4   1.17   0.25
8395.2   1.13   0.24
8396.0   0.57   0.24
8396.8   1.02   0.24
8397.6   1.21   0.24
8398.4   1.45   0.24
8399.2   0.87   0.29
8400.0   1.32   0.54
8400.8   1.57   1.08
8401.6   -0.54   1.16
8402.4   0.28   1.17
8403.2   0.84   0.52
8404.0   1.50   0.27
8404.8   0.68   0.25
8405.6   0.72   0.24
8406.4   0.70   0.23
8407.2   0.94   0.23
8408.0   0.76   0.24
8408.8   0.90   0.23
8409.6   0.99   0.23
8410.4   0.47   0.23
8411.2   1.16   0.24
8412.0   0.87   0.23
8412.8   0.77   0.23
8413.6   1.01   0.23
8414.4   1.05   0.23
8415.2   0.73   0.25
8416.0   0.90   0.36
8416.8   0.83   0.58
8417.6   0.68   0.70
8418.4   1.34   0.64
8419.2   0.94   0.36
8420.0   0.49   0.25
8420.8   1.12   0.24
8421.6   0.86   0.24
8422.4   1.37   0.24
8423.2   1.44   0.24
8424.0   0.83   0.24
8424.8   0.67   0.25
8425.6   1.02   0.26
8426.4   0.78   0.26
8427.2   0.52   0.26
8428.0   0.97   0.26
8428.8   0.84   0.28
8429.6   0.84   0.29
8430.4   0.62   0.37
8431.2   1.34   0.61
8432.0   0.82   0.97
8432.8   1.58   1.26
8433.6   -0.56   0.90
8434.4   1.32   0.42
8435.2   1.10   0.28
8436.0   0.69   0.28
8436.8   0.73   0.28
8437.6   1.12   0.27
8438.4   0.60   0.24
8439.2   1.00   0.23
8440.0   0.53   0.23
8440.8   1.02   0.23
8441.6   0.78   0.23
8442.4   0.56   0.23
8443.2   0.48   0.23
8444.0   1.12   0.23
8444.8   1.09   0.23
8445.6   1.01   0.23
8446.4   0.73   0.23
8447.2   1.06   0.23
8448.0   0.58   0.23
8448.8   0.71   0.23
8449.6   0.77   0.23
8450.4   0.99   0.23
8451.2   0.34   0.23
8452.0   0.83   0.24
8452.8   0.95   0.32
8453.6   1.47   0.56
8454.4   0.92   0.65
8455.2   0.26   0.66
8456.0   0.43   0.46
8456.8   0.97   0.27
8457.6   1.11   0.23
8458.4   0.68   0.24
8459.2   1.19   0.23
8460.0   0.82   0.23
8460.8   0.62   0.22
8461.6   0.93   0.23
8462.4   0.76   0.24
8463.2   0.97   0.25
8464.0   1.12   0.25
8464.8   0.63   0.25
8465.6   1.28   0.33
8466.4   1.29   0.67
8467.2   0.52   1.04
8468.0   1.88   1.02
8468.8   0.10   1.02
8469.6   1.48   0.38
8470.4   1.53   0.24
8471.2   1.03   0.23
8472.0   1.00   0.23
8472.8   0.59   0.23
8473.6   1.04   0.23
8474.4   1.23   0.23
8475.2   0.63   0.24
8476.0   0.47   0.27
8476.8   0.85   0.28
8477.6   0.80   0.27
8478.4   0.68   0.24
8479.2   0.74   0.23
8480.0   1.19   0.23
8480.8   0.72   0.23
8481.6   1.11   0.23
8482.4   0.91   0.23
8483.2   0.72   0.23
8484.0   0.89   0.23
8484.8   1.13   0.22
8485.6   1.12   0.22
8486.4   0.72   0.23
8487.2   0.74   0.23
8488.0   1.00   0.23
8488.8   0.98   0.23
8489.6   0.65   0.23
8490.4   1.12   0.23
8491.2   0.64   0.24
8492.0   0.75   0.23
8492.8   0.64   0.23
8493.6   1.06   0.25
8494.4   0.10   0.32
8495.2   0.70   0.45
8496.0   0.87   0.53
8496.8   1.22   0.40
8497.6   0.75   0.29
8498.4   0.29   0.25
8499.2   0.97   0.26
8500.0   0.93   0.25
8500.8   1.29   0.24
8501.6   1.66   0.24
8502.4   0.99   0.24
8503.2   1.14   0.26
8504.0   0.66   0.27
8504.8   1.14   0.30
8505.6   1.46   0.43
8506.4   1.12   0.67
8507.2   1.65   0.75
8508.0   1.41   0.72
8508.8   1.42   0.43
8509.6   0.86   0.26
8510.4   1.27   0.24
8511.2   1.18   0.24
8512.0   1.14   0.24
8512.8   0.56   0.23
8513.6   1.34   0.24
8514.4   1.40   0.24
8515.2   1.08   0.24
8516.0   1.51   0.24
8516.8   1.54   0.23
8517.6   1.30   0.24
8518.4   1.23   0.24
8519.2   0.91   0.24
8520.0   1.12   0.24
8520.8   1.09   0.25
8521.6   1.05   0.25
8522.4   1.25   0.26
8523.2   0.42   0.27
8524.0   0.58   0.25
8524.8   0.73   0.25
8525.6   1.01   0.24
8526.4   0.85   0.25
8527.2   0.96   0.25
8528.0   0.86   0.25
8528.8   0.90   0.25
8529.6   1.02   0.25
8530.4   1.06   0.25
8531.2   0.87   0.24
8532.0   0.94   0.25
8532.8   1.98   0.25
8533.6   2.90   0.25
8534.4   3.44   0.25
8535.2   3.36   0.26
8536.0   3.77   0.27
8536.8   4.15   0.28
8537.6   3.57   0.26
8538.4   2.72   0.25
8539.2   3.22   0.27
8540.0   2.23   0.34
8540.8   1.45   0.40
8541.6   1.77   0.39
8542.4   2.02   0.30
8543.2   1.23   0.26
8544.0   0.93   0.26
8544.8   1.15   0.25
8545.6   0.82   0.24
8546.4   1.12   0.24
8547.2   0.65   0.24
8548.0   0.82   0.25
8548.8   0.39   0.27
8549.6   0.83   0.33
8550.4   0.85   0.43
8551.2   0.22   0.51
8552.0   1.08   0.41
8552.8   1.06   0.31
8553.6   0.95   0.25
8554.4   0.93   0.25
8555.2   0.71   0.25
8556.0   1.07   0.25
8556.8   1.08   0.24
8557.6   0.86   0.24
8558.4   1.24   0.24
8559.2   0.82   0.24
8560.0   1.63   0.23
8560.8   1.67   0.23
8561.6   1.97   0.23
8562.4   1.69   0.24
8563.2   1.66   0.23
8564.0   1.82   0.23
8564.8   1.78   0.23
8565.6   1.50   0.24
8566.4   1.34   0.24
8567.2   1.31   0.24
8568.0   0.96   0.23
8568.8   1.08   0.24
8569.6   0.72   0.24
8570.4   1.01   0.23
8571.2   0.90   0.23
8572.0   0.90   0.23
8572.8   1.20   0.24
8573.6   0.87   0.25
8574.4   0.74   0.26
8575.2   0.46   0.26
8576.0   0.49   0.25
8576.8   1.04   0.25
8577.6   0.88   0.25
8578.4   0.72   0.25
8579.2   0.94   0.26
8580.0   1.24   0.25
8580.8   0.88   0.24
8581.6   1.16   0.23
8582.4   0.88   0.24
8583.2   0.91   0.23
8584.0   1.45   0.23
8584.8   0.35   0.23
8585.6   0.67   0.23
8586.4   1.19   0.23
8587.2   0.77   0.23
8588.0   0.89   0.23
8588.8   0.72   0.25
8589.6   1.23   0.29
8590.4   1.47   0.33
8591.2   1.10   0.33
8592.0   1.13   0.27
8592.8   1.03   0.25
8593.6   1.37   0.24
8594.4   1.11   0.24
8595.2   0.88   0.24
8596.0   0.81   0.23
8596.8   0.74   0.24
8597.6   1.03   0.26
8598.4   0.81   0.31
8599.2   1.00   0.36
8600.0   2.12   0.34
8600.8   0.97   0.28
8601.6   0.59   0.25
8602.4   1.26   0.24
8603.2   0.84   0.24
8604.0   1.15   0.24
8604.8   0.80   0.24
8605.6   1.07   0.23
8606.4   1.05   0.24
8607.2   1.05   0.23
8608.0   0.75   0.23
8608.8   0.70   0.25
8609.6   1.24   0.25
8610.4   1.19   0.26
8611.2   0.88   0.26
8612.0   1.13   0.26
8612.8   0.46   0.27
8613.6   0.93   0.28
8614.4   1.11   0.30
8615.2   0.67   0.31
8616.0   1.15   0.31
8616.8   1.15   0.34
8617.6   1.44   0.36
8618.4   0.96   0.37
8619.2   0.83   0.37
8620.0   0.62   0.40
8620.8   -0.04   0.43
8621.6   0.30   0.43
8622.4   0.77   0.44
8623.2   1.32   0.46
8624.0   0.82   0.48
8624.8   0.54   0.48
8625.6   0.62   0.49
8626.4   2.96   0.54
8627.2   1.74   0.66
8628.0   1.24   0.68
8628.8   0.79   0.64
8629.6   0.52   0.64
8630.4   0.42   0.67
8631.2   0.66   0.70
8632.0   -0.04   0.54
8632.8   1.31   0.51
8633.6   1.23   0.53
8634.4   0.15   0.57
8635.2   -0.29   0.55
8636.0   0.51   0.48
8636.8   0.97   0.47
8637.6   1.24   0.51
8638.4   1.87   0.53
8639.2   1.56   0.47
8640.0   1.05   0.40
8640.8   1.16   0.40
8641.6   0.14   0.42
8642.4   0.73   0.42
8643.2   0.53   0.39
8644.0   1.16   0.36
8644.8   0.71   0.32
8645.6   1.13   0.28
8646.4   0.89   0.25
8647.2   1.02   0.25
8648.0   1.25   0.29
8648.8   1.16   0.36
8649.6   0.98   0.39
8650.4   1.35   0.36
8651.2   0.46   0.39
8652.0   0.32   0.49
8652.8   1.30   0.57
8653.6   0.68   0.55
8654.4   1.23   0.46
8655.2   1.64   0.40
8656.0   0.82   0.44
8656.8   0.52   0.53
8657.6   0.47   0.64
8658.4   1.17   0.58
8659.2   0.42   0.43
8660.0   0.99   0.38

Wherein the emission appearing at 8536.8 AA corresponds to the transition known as H-alpha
